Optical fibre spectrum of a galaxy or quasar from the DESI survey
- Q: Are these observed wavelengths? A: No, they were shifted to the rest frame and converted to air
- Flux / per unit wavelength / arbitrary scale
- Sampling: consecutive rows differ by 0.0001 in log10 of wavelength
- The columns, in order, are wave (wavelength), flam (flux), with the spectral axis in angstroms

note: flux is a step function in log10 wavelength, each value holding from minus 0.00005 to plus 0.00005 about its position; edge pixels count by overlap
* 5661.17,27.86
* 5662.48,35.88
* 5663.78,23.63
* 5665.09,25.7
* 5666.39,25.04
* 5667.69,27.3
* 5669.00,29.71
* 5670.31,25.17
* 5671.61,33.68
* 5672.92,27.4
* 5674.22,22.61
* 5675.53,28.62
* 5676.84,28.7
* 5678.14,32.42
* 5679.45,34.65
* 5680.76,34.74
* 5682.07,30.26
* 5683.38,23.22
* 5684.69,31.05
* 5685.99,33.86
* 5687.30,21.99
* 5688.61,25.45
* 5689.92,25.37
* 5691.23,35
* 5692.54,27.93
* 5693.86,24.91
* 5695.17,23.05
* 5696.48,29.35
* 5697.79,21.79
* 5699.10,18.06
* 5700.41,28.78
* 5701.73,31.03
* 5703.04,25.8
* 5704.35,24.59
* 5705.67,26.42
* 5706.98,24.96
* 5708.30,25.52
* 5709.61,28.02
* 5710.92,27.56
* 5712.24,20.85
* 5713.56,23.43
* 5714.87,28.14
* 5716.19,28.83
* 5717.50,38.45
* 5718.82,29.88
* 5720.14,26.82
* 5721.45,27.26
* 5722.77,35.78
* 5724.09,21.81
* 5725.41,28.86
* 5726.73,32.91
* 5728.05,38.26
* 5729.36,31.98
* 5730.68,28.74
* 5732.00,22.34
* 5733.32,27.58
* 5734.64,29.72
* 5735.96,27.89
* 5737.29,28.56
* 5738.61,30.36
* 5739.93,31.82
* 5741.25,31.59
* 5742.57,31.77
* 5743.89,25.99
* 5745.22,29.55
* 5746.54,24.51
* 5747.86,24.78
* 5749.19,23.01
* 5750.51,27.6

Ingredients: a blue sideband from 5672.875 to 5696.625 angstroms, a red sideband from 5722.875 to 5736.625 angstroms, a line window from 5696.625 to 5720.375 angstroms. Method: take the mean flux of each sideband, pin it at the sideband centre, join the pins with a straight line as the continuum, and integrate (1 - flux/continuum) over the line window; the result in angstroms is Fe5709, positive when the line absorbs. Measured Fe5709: 1.8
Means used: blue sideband 28.5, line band 26.7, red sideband 29.3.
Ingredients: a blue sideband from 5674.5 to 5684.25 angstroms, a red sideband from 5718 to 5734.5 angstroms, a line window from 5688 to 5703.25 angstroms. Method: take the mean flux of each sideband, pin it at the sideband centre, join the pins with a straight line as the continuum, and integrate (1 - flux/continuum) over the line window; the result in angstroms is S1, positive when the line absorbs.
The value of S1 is 1.77 angstroms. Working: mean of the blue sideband 30.1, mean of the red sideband 29.5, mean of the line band 26.4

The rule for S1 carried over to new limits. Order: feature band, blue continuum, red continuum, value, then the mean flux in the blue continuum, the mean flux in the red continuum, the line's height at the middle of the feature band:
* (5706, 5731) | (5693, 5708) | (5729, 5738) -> -1.86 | 25.4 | 28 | 26.8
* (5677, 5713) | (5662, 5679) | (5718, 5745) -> 1.76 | 28.2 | 29.5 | 28.7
